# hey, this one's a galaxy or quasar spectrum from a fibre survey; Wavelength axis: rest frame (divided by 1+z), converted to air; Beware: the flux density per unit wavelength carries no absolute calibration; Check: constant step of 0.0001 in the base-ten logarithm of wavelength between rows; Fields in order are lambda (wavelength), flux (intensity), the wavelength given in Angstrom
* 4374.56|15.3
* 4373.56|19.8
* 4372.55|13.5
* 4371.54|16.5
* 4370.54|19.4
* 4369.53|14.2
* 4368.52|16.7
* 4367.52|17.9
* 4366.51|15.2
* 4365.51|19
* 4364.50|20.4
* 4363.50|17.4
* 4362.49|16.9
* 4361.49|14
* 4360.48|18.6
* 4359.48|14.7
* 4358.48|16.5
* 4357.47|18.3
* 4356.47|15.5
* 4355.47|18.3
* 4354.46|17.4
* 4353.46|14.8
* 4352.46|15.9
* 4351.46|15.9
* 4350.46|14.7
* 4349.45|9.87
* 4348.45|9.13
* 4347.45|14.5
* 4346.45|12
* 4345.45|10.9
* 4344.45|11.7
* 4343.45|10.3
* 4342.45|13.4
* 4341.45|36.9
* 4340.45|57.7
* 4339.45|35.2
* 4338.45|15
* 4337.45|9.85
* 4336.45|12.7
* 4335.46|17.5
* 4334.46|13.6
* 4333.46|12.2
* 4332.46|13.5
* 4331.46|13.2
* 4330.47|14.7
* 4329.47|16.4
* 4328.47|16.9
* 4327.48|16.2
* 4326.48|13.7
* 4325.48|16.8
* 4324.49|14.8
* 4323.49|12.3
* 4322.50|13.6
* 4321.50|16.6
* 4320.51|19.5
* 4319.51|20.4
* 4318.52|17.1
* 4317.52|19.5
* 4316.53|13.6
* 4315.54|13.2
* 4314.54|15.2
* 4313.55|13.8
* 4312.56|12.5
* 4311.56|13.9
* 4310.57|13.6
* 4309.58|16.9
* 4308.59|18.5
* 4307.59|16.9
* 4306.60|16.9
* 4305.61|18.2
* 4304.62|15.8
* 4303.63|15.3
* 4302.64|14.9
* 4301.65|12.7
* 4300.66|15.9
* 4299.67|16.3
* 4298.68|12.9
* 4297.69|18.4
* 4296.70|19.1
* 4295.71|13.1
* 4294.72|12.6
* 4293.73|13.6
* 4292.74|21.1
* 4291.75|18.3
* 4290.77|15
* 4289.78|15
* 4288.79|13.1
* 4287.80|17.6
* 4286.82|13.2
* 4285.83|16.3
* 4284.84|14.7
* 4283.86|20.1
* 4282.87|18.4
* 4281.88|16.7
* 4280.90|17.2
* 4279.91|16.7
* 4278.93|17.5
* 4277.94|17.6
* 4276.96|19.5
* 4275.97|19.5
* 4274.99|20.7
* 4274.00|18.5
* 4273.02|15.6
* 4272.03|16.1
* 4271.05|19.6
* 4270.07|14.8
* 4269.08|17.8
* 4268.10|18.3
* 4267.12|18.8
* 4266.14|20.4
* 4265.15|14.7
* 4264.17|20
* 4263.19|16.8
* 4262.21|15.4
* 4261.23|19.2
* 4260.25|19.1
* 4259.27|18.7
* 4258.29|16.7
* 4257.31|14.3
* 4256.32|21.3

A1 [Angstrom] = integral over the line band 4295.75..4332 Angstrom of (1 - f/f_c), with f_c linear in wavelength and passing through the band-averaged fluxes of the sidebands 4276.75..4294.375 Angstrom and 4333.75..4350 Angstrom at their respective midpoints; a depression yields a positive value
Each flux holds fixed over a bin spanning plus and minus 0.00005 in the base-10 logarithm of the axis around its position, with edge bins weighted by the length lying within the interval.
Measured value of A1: 3.5 Angstrom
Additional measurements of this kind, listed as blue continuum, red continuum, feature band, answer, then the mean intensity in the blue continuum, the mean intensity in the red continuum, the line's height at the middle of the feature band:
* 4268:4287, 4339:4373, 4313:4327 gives 1.5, 17.5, 17.7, 17.6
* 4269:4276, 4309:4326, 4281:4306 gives 1.1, 17.7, 15.5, 16.7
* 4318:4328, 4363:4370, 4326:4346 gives -1.9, 16.1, 17.3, 16.5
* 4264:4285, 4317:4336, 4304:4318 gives 0.7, 17.9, 15.7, 16.4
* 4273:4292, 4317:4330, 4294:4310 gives 0.9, 17.1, 16.4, 16.8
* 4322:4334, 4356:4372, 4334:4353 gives -2.7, 14.5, 17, 15.6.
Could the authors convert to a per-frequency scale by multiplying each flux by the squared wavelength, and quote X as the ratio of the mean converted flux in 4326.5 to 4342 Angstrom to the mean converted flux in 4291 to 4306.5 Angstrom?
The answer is 1.27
